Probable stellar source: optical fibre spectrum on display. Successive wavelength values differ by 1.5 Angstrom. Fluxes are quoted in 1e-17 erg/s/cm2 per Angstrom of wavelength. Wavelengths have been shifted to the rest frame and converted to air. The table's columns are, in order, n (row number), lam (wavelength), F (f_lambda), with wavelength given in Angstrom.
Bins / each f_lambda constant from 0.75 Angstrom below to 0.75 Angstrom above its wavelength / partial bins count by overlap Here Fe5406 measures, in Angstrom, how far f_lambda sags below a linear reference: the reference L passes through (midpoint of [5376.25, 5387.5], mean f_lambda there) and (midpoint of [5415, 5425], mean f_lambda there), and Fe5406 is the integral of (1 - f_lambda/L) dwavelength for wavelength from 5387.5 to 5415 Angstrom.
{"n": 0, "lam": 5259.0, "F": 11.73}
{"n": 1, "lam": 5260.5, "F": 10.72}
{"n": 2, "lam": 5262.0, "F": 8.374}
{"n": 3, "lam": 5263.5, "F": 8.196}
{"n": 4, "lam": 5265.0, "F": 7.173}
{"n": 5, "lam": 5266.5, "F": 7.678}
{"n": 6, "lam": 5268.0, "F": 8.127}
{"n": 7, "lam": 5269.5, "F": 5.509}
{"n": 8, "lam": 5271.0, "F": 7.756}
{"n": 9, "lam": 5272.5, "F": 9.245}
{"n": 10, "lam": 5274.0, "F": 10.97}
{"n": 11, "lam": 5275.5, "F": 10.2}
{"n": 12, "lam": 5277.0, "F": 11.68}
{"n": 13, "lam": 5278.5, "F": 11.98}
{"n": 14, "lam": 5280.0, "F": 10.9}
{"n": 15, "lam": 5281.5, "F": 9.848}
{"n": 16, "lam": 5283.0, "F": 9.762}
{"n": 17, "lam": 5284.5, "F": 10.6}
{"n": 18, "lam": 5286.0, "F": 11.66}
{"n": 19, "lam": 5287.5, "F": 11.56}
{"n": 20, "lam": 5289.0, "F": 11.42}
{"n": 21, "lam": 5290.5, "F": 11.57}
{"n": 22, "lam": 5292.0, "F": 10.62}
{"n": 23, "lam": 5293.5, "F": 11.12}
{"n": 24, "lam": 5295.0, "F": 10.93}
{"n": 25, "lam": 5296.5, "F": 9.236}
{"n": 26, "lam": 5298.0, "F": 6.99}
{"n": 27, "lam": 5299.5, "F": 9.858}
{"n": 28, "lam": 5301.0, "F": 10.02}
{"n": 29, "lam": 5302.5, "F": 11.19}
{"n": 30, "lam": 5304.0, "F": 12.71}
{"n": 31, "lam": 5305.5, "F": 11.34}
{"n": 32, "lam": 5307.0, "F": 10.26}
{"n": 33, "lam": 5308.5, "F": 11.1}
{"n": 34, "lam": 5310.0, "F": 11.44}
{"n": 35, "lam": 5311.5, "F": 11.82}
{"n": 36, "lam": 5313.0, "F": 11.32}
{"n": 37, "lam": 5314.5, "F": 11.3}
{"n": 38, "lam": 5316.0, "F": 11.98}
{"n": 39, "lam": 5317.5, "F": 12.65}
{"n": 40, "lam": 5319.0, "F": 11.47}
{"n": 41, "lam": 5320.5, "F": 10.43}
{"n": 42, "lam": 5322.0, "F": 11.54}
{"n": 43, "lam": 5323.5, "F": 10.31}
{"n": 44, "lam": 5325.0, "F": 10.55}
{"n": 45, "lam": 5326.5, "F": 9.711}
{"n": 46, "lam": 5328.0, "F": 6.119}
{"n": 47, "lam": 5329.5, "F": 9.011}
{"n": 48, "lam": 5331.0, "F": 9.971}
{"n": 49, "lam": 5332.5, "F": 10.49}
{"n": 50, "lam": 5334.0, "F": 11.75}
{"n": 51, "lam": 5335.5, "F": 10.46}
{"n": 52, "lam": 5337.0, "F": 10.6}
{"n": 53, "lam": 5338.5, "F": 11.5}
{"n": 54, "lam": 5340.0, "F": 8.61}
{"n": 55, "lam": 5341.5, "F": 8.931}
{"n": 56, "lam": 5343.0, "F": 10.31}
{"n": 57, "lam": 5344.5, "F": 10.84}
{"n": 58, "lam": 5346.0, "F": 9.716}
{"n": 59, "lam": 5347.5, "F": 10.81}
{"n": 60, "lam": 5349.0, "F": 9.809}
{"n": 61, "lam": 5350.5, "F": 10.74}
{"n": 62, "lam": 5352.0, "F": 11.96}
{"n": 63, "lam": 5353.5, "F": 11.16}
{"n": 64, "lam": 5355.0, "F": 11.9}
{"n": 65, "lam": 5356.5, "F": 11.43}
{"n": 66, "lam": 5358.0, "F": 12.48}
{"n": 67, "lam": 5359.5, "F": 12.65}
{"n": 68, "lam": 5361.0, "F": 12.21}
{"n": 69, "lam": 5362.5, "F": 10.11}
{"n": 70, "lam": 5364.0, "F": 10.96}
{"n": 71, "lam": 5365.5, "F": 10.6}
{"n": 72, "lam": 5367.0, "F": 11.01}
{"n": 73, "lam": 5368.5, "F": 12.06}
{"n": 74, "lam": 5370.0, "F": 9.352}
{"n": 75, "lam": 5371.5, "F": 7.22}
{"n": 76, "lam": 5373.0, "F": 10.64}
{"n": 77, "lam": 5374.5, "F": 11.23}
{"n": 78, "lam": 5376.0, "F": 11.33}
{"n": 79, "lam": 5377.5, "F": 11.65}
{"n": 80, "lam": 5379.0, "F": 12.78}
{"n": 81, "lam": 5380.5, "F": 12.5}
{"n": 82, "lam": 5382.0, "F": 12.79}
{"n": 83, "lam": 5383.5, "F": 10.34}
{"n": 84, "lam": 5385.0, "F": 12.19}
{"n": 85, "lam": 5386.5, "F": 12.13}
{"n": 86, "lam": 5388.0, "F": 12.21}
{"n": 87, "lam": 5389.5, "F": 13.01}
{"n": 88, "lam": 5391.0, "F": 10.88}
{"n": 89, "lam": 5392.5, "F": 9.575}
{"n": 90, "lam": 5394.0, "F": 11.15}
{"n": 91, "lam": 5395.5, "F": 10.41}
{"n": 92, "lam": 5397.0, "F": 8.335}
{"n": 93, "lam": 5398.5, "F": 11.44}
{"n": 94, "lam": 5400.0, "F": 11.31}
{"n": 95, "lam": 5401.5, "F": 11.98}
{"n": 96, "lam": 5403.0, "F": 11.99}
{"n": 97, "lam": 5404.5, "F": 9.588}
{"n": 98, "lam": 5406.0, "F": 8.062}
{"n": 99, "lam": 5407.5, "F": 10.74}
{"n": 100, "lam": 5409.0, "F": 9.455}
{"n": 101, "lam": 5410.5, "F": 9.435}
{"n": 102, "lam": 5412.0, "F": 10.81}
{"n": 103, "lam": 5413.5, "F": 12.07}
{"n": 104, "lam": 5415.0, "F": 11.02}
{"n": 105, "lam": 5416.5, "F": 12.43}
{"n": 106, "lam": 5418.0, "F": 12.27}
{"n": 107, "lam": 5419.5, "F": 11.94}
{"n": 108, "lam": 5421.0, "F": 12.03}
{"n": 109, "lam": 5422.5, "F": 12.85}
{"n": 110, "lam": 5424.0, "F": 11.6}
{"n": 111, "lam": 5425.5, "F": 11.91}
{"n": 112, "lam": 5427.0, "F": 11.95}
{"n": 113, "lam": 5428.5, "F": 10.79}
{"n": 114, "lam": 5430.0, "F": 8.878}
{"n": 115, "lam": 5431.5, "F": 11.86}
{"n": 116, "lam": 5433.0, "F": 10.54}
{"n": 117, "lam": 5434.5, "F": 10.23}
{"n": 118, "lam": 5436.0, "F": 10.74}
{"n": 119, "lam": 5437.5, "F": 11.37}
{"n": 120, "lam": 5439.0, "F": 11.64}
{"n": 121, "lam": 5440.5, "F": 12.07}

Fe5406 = 3.13 Angstrom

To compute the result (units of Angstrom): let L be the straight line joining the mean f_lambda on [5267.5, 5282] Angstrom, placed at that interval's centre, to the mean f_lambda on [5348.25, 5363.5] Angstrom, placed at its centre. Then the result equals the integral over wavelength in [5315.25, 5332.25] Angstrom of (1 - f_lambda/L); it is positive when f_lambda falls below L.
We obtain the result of 0.6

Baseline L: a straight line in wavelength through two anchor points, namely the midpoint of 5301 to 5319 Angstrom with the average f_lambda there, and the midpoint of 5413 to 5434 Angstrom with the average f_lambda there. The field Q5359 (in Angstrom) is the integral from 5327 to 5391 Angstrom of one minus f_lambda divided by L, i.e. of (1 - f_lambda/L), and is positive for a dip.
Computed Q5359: 3.5 Angstrom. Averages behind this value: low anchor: 11.5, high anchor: 11.6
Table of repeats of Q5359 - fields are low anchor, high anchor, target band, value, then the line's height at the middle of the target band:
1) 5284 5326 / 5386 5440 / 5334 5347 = 0.9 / 11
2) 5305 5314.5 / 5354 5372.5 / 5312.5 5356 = 2.2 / 11.1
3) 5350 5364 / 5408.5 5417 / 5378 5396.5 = -0.7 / 11.2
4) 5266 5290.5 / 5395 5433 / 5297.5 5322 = -1.9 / 10.2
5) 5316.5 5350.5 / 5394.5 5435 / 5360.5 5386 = -1.2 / 10.6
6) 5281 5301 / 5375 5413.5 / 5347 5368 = -0.9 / 10.8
